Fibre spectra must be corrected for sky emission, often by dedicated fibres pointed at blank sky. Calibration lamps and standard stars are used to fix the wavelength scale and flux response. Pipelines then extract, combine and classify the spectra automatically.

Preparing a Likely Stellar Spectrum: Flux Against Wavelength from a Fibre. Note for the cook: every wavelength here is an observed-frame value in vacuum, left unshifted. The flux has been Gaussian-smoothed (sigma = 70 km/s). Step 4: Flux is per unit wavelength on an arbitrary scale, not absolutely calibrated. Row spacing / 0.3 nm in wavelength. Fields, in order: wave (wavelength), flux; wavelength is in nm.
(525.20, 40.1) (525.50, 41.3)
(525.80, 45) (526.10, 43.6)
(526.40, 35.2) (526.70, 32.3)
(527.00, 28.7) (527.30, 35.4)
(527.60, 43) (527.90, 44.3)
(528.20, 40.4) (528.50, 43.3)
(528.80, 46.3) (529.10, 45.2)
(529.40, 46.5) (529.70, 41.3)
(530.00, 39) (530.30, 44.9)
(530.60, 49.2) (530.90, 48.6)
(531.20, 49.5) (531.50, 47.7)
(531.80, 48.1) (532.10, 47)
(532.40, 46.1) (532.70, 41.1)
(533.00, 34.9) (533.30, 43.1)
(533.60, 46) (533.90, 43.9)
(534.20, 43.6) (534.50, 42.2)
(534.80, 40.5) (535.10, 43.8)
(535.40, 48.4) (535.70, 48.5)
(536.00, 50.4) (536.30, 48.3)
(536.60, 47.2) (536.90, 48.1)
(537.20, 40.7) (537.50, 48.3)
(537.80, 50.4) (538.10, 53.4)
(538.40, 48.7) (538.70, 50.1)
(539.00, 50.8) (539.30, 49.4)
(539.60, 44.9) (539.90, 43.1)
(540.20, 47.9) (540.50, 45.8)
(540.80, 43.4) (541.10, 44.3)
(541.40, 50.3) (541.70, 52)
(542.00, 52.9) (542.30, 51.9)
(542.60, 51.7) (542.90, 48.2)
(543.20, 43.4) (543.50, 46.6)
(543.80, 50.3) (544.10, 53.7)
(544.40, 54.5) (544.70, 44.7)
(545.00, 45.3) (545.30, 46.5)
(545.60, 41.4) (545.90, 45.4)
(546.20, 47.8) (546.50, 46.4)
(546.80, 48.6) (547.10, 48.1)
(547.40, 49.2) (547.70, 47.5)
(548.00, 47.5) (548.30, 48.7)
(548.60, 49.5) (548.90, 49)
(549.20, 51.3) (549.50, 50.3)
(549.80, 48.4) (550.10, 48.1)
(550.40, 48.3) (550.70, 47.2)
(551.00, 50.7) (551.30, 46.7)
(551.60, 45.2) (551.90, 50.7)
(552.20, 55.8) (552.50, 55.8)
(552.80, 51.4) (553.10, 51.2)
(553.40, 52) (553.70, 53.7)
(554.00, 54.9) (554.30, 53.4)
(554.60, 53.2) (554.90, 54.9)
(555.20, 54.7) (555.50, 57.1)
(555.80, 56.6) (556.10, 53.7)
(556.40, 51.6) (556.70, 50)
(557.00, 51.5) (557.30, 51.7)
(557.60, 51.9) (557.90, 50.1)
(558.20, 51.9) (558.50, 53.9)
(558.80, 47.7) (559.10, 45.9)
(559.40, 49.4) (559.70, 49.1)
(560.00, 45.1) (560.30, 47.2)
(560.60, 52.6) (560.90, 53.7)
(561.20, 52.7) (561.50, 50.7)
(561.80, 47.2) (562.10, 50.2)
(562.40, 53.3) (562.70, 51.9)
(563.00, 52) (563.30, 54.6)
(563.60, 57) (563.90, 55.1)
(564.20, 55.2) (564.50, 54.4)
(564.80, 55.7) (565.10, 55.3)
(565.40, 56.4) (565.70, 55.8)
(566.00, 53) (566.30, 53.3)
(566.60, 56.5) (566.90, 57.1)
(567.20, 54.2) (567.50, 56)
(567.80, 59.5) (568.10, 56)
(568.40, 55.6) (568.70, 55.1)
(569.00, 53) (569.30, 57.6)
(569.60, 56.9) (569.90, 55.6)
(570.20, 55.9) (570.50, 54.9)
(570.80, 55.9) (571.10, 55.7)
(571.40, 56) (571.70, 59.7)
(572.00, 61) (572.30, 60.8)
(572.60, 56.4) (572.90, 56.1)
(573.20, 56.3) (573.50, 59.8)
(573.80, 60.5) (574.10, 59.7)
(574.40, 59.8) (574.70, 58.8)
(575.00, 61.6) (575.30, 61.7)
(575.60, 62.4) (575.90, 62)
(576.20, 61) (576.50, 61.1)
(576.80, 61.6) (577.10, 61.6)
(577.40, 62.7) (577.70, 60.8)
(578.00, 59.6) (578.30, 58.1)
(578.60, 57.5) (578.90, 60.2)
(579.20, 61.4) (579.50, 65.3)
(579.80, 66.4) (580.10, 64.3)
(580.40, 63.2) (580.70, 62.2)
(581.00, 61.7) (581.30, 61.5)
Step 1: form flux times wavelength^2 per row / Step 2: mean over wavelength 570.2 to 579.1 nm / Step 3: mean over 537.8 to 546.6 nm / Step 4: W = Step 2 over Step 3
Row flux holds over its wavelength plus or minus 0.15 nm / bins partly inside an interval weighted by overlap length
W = 1.4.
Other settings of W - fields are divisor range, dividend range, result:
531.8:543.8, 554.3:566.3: 1.22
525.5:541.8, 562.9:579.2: 1.47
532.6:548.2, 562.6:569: 1.29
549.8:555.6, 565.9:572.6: 1.16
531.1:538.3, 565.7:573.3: 1.39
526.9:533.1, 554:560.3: 1.31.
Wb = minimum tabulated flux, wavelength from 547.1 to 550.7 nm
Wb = 47.2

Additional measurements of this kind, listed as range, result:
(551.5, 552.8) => 45.2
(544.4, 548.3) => 41.4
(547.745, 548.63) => 47.5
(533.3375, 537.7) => 40.5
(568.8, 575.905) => 53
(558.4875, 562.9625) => 45.1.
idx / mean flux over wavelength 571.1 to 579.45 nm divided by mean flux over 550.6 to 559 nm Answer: 1.15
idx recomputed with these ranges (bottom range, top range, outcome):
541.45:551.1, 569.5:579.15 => 1.22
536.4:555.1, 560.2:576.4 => 1.14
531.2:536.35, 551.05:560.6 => 1.15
